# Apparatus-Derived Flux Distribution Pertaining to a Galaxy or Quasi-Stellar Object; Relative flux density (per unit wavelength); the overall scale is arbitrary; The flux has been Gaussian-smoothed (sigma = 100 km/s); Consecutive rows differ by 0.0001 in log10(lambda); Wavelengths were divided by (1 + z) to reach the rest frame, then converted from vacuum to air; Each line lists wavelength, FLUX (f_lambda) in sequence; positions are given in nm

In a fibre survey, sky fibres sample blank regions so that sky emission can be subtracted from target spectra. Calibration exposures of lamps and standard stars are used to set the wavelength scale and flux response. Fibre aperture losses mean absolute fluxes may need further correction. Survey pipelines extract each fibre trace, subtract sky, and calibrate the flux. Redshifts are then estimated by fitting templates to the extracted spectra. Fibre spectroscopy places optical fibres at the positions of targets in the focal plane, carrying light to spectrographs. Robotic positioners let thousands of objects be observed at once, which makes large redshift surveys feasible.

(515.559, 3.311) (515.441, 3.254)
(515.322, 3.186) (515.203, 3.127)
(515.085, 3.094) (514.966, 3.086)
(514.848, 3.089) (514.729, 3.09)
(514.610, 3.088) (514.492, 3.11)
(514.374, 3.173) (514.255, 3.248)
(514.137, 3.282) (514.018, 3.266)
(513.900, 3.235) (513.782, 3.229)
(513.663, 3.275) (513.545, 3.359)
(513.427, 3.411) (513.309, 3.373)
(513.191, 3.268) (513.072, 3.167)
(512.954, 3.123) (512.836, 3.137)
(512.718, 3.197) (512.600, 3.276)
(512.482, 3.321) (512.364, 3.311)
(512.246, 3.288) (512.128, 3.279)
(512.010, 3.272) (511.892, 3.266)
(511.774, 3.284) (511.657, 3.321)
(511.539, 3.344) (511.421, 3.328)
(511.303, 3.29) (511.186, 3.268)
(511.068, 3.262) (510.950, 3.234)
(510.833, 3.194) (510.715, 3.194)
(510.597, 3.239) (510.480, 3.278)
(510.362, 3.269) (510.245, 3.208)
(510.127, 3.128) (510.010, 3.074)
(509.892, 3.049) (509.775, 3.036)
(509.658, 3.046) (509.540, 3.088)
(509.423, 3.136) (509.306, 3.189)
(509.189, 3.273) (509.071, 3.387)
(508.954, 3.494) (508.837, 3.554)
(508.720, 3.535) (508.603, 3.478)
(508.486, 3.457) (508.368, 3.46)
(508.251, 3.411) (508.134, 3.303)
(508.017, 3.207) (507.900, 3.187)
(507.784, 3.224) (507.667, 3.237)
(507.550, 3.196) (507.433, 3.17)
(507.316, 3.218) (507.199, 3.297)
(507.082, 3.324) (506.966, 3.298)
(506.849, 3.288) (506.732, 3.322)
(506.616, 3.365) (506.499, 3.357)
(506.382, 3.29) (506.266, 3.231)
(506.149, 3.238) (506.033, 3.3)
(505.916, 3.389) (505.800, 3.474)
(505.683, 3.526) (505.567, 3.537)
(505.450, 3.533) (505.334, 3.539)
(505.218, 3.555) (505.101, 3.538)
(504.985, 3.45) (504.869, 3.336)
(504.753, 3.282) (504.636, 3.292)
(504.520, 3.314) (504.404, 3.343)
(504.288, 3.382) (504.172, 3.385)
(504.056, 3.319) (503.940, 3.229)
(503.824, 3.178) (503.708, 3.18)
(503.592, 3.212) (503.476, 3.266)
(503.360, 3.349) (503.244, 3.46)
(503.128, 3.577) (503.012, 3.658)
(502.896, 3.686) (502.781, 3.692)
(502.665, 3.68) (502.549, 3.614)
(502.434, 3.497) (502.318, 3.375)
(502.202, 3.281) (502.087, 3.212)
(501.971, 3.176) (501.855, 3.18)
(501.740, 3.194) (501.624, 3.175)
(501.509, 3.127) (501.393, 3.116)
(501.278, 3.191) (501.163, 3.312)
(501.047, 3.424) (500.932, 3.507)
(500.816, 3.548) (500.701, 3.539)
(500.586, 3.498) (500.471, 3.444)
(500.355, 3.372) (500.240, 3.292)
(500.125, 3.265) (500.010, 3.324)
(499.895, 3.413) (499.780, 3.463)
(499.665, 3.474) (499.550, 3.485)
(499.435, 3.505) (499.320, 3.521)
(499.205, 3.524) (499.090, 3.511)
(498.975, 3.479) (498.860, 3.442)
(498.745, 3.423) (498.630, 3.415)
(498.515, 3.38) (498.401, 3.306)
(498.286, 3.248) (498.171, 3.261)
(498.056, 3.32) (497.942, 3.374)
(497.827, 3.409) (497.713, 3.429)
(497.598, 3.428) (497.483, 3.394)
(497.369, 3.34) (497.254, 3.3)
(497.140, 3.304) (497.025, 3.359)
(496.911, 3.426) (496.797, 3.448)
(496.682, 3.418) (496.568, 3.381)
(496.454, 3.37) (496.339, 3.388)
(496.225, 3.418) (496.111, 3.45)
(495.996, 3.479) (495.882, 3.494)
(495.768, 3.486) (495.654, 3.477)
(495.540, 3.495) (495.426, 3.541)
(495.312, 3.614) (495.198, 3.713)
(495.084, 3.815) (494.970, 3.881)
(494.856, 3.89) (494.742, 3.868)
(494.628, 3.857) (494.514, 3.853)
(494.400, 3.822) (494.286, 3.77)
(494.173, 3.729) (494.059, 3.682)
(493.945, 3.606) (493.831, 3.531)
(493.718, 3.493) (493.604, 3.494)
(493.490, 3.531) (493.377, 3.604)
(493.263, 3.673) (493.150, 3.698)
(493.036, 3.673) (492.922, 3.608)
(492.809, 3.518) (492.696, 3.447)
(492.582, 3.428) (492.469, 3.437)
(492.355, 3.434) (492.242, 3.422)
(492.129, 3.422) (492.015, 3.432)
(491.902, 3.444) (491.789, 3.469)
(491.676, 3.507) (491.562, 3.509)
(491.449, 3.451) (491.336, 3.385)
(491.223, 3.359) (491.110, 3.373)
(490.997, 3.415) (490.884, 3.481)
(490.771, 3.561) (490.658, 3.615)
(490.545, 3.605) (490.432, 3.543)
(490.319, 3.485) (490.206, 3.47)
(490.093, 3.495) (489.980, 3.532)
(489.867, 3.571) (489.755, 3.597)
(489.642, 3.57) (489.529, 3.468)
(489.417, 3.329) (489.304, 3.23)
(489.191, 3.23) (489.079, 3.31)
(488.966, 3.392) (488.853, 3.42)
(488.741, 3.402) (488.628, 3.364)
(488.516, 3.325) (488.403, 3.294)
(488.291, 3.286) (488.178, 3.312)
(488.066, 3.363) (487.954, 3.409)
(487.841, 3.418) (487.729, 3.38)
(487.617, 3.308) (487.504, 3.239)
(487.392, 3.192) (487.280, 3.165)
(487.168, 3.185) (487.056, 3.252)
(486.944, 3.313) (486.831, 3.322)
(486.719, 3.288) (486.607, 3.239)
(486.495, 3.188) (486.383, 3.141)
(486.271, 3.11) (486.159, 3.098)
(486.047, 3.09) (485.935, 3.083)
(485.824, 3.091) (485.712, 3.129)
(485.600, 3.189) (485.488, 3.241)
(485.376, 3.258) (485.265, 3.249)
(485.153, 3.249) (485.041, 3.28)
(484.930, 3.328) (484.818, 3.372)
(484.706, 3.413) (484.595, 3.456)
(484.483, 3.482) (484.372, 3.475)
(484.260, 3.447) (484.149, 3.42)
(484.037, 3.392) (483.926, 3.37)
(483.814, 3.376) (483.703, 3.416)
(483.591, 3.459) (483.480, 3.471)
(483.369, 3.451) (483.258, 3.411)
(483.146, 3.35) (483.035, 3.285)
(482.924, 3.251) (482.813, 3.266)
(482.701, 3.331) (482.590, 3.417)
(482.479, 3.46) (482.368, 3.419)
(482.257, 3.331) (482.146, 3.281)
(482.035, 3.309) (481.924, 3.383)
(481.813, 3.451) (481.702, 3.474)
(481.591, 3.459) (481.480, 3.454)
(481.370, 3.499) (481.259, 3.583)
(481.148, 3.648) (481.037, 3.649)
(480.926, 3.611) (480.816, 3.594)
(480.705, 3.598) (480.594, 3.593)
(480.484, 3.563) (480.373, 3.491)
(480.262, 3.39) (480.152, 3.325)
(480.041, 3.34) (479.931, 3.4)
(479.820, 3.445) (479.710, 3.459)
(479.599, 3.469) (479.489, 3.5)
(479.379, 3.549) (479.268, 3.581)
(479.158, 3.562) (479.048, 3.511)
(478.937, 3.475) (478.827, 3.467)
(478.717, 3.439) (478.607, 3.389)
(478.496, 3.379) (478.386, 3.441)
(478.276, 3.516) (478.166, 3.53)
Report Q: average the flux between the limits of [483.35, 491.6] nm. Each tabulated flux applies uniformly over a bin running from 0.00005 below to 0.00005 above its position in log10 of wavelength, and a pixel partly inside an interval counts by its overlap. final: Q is 3.35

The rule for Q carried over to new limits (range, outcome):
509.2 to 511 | 3.16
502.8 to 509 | 3.37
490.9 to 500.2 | 3.5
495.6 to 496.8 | 3.44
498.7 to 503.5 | 3.41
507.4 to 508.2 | 3.22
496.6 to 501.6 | 3.39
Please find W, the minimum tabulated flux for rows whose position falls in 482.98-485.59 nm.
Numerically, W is 3.241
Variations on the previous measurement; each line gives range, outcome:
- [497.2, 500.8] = 3.248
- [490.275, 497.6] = 3.3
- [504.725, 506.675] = 3.231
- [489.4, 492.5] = 3.329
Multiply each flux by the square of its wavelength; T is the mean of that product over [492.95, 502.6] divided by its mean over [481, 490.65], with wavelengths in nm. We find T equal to 1.1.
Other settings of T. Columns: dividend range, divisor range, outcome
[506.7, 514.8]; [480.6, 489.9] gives 1.08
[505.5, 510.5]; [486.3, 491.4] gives 1.05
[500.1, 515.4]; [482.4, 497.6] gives 1.03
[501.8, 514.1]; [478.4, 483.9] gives 1.07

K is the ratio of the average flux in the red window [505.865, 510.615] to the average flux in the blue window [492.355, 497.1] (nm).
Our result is 0.91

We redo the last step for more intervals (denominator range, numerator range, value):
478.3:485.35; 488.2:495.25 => 1.03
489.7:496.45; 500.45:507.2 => 0.95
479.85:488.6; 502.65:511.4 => 0.99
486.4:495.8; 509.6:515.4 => 0.92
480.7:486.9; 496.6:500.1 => 1.01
